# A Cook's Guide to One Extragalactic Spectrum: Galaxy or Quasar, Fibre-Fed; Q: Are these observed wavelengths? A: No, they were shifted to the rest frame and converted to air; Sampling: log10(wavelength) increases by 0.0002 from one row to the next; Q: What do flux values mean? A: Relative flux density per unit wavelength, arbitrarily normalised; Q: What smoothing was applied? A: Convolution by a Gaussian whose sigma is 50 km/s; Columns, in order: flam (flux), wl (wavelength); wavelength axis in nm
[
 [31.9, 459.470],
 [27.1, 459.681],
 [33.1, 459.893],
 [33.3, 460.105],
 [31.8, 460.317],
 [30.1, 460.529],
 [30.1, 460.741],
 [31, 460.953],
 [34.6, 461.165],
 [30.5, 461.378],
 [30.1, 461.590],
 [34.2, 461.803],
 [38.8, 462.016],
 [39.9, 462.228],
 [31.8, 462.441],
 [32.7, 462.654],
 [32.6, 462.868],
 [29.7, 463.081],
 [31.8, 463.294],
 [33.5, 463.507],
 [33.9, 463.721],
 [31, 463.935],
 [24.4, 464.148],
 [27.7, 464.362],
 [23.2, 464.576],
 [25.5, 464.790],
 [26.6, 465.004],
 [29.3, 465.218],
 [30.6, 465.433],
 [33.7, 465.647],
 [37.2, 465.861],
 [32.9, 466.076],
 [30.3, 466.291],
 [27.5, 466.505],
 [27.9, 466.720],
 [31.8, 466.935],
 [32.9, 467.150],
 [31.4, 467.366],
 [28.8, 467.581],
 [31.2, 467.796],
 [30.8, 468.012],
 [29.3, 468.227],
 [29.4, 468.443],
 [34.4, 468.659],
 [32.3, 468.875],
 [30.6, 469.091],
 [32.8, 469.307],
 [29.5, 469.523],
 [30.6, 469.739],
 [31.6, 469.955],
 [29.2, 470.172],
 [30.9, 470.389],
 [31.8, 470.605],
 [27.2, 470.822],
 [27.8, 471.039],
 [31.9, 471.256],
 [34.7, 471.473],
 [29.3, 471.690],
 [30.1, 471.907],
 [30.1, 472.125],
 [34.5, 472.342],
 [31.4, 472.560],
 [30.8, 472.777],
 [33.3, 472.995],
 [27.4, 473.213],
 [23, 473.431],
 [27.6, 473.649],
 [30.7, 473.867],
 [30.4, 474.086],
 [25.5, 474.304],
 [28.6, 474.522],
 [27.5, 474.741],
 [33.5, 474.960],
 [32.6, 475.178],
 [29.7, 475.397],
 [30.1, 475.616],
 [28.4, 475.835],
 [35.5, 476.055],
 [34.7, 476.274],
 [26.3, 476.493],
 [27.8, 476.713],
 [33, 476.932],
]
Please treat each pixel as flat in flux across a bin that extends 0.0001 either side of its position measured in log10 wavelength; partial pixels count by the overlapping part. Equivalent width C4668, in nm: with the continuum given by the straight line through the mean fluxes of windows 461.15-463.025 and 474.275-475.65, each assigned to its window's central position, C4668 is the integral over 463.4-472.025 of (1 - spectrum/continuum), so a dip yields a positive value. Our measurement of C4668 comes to 0.44 nm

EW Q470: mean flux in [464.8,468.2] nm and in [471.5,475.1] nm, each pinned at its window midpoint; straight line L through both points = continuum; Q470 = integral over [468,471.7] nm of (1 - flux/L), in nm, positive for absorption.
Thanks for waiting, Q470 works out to -0.07 nm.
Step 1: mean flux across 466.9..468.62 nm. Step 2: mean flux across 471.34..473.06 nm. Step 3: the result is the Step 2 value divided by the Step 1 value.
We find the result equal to 1.0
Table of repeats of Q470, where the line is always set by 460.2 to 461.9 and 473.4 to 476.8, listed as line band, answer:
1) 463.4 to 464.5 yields 0.044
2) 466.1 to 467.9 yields 0.023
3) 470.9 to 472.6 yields -0.059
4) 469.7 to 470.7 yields -0.017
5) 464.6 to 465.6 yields 0.099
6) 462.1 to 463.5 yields -0.084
